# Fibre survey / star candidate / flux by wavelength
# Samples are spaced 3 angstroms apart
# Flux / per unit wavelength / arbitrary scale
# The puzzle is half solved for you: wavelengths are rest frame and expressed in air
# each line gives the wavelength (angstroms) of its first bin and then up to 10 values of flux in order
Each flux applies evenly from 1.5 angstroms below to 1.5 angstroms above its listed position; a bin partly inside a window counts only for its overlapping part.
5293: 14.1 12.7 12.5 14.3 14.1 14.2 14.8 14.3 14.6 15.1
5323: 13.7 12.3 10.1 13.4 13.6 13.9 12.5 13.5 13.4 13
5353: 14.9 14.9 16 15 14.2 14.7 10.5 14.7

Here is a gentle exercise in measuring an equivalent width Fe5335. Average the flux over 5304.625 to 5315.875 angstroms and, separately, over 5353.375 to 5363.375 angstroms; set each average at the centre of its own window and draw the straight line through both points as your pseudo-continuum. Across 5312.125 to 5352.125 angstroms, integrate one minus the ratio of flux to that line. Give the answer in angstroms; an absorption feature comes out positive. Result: 3.78 angstroms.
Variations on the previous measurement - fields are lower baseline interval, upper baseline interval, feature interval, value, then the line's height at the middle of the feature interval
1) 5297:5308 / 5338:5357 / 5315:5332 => 0.57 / 13.7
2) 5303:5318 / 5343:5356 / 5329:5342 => 0.96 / 14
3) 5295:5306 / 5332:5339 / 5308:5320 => -0.96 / 13.5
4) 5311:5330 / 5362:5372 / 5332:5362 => -0.98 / 13.5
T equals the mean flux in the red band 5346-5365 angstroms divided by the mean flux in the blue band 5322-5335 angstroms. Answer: 1.17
